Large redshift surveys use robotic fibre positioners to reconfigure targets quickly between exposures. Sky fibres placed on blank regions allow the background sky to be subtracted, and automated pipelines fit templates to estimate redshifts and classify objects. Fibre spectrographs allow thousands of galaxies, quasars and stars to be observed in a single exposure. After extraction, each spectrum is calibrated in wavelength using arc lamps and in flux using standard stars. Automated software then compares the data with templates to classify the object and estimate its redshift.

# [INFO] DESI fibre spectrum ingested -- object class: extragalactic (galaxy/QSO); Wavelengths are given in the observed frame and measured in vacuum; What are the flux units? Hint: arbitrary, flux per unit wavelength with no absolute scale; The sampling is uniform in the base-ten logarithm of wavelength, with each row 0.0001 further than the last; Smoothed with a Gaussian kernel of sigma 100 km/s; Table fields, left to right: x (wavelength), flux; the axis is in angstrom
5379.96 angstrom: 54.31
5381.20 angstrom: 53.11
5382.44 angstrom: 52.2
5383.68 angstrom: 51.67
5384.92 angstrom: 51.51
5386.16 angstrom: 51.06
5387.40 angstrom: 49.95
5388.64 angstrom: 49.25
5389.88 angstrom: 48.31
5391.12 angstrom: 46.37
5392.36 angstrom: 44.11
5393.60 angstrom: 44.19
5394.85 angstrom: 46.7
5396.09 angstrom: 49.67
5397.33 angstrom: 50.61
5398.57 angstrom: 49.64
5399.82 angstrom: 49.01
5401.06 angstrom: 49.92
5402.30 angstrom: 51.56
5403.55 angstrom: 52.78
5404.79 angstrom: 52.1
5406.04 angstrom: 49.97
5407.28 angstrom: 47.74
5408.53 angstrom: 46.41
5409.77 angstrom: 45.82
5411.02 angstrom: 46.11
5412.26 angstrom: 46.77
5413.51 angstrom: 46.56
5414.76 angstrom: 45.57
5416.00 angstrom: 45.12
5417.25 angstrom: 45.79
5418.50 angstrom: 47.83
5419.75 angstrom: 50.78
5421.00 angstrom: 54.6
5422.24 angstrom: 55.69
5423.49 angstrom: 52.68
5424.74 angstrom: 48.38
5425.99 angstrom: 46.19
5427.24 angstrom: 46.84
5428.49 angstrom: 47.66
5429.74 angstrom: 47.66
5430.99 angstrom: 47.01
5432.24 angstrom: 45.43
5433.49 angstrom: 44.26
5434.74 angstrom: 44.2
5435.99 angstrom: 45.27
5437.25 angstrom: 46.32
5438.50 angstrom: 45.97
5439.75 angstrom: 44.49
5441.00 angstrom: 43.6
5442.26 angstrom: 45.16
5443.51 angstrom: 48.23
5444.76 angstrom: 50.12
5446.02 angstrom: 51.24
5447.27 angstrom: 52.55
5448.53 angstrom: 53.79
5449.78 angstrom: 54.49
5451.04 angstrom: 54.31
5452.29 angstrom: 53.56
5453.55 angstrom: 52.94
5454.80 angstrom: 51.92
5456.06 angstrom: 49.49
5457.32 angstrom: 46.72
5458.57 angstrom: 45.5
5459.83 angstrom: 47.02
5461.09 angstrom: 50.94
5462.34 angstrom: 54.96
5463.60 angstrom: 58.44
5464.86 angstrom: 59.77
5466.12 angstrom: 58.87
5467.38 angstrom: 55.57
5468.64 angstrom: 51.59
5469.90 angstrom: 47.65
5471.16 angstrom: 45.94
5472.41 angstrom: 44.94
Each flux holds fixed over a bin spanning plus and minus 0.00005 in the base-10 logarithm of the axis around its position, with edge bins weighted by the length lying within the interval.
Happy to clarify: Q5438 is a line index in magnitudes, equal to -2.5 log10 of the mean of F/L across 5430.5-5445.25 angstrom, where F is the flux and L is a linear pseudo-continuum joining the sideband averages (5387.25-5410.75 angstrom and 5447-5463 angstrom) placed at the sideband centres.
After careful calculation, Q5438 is 0.107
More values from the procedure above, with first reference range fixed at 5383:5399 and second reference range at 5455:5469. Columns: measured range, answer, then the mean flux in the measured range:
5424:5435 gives 0.10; 46.5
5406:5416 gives 0.07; 46.6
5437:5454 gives 0.04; 49.8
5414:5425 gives 0.01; 49.6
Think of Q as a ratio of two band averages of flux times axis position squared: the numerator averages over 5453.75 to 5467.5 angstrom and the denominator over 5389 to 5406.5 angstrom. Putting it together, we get 1.10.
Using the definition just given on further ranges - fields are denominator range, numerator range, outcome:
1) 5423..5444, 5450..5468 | 1.15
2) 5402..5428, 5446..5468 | 1.10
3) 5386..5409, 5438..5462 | 1.04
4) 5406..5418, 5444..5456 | 1.15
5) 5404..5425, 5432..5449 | 0.98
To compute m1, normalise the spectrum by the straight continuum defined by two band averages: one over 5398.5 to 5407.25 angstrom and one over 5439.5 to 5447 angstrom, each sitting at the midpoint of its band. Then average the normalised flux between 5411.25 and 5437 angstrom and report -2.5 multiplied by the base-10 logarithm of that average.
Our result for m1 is 0.03 mag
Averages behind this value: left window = 50.6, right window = 47.5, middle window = 47.7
